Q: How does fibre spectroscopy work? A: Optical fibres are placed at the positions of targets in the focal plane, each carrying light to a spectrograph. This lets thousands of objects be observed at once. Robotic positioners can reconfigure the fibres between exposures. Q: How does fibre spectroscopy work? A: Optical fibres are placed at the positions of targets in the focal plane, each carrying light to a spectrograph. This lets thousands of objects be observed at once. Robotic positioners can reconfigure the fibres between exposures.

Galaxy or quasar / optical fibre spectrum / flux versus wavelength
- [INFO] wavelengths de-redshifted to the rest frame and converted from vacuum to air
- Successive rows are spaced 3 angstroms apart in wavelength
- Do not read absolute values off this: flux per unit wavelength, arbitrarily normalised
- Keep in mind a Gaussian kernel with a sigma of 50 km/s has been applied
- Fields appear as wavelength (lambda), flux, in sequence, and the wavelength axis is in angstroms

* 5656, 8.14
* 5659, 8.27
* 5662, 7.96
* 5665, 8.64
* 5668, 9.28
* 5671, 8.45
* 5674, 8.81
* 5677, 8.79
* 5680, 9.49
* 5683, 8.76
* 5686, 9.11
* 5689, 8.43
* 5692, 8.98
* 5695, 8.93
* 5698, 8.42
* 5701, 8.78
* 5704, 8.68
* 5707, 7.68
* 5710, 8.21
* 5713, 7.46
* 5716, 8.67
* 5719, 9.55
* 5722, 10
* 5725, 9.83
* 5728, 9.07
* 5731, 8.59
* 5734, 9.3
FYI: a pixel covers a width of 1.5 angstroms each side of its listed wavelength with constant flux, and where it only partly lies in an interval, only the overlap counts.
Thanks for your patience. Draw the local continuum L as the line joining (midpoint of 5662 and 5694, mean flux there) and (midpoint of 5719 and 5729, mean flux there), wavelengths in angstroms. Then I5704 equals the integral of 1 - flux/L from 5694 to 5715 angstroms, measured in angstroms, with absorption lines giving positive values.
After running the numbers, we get 2.2 angstroms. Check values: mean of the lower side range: 8.83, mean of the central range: 8.3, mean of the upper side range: 9.65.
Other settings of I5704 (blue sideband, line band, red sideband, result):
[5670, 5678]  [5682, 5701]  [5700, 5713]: -0.8 angstroms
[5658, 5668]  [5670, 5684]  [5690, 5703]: -0.5 angstroms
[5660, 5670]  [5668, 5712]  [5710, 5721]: -0.5 angstroms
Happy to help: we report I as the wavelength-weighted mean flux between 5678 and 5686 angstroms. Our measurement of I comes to 9.1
